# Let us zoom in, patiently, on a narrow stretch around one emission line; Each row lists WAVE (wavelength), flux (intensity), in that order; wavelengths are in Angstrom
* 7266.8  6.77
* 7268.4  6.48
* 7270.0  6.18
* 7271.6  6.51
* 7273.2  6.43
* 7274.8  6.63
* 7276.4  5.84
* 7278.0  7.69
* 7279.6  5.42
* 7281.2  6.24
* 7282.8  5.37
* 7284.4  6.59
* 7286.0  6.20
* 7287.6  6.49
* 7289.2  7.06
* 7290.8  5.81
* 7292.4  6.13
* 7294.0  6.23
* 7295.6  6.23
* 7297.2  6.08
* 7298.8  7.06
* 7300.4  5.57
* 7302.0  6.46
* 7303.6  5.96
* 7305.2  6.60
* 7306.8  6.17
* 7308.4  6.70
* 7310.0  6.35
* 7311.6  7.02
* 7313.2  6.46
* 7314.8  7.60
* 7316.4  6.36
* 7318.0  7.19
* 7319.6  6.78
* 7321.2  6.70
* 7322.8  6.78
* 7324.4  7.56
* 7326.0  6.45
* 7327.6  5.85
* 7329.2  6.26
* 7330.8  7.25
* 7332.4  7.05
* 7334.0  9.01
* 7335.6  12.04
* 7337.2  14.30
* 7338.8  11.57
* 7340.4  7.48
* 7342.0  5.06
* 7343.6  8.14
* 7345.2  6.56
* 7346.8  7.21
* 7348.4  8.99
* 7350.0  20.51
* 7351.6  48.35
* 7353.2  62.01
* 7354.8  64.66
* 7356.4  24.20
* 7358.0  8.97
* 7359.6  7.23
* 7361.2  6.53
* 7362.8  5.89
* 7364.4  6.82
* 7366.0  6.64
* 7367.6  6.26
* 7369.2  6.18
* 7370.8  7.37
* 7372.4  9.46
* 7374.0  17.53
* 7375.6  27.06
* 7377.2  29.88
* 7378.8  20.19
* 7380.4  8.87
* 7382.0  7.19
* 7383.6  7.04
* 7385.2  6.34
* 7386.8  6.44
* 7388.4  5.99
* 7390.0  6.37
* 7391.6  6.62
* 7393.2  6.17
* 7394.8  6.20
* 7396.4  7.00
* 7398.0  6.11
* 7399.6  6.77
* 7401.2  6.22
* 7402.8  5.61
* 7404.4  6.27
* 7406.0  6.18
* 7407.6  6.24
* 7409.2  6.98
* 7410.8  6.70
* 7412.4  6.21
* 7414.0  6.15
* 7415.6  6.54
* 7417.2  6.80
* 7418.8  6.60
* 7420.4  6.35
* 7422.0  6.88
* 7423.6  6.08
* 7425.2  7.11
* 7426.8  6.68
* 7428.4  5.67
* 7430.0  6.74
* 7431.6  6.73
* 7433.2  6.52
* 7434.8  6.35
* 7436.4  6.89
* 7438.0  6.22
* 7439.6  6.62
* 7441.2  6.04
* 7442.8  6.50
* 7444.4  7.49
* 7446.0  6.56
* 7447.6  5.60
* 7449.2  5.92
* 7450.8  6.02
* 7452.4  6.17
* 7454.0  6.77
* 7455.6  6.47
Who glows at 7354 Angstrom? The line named Halpha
